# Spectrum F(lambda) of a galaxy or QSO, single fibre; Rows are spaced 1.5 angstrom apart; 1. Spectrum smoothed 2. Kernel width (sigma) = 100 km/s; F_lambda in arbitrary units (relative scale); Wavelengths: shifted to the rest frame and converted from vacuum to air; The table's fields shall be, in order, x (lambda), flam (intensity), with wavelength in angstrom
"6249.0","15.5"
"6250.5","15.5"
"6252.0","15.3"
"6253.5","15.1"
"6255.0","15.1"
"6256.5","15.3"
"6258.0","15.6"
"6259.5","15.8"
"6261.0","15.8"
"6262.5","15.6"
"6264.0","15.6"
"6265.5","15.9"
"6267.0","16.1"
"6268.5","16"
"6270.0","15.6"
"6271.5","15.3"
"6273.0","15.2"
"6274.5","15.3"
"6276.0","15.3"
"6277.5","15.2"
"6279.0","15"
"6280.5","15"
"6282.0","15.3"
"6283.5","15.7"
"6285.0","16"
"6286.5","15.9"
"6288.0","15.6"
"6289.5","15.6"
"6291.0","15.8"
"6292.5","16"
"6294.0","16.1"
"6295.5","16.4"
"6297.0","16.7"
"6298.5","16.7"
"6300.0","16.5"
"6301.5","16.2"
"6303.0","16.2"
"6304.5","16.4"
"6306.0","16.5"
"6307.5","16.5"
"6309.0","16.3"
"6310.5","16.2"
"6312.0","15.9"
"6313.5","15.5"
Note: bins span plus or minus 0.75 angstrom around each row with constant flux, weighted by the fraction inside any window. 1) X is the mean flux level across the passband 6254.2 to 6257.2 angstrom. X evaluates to 15.2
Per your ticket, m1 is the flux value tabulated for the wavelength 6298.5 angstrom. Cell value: 16.7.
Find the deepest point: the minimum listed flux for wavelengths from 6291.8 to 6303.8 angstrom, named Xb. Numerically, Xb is 16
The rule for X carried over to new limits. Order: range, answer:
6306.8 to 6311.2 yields 16.3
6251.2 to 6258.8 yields 15.3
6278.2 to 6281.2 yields 15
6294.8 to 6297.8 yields 16.6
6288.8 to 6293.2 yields 15.8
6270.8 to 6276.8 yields 15.3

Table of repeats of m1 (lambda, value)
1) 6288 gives 15.6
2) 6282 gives 15.3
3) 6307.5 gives 16.5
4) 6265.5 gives 15.9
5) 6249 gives 15.5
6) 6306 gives 16.5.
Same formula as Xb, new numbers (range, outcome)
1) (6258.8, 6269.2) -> 15.6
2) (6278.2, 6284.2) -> 15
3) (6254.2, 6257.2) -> 15.1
